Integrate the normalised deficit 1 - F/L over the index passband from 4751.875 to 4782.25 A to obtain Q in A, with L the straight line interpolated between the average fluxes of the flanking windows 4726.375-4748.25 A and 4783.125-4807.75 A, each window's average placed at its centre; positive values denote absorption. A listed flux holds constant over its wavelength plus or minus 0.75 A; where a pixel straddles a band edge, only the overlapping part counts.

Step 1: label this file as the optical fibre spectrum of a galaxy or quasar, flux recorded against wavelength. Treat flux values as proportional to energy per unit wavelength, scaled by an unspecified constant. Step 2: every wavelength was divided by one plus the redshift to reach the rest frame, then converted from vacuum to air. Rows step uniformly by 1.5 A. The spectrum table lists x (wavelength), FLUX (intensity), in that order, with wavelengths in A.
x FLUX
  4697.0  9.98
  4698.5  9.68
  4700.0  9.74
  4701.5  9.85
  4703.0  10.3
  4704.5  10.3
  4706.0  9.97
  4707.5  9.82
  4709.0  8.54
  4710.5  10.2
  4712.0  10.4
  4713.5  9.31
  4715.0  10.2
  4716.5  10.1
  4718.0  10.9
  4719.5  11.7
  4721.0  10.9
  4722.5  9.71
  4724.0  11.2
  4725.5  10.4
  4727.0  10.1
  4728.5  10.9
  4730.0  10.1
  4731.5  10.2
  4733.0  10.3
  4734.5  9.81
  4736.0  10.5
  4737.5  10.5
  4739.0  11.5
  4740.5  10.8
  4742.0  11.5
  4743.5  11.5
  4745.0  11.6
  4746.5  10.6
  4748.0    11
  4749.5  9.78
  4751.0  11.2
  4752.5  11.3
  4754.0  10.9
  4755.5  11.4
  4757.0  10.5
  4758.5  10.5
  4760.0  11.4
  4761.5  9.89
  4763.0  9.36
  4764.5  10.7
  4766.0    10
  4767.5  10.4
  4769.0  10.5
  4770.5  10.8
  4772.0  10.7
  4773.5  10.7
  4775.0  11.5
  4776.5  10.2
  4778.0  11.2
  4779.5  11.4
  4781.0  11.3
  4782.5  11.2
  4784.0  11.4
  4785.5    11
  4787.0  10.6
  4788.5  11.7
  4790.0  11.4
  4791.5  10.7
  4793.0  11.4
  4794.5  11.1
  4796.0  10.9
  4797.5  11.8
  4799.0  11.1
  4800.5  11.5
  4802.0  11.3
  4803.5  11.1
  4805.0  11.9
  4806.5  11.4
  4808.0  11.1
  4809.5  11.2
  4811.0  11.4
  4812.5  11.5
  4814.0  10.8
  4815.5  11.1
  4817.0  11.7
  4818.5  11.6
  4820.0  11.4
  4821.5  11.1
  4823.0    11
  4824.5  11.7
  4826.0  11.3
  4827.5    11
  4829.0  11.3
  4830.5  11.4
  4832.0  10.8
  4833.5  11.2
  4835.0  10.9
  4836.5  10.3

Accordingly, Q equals 0.7 A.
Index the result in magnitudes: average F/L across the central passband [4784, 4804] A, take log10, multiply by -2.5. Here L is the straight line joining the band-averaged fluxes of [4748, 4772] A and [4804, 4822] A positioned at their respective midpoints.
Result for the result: -0.01 mag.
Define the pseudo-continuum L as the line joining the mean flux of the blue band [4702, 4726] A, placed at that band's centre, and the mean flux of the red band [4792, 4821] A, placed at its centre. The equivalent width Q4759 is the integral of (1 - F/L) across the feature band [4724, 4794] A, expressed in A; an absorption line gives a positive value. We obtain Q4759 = -0.2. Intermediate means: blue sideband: 10.2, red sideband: 11.3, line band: 10.8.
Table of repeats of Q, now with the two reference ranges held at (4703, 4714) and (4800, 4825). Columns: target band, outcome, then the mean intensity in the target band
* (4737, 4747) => -0.83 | 11.2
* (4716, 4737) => -0.83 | 10.5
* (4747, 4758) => -0.40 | 10.9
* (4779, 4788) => -0.20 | 11.2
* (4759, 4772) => 0.31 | 10.4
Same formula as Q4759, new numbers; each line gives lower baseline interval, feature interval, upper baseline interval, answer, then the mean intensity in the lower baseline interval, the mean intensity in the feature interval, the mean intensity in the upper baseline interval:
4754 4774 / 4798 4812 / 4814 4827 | -0.30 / 10.5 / 11.3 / 11.3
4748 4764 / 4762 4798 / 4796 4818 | 0.23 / 10.6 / 10.9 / 11.3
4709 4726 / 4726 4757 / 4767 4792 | -0.44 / 10.4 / 10.8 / 11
